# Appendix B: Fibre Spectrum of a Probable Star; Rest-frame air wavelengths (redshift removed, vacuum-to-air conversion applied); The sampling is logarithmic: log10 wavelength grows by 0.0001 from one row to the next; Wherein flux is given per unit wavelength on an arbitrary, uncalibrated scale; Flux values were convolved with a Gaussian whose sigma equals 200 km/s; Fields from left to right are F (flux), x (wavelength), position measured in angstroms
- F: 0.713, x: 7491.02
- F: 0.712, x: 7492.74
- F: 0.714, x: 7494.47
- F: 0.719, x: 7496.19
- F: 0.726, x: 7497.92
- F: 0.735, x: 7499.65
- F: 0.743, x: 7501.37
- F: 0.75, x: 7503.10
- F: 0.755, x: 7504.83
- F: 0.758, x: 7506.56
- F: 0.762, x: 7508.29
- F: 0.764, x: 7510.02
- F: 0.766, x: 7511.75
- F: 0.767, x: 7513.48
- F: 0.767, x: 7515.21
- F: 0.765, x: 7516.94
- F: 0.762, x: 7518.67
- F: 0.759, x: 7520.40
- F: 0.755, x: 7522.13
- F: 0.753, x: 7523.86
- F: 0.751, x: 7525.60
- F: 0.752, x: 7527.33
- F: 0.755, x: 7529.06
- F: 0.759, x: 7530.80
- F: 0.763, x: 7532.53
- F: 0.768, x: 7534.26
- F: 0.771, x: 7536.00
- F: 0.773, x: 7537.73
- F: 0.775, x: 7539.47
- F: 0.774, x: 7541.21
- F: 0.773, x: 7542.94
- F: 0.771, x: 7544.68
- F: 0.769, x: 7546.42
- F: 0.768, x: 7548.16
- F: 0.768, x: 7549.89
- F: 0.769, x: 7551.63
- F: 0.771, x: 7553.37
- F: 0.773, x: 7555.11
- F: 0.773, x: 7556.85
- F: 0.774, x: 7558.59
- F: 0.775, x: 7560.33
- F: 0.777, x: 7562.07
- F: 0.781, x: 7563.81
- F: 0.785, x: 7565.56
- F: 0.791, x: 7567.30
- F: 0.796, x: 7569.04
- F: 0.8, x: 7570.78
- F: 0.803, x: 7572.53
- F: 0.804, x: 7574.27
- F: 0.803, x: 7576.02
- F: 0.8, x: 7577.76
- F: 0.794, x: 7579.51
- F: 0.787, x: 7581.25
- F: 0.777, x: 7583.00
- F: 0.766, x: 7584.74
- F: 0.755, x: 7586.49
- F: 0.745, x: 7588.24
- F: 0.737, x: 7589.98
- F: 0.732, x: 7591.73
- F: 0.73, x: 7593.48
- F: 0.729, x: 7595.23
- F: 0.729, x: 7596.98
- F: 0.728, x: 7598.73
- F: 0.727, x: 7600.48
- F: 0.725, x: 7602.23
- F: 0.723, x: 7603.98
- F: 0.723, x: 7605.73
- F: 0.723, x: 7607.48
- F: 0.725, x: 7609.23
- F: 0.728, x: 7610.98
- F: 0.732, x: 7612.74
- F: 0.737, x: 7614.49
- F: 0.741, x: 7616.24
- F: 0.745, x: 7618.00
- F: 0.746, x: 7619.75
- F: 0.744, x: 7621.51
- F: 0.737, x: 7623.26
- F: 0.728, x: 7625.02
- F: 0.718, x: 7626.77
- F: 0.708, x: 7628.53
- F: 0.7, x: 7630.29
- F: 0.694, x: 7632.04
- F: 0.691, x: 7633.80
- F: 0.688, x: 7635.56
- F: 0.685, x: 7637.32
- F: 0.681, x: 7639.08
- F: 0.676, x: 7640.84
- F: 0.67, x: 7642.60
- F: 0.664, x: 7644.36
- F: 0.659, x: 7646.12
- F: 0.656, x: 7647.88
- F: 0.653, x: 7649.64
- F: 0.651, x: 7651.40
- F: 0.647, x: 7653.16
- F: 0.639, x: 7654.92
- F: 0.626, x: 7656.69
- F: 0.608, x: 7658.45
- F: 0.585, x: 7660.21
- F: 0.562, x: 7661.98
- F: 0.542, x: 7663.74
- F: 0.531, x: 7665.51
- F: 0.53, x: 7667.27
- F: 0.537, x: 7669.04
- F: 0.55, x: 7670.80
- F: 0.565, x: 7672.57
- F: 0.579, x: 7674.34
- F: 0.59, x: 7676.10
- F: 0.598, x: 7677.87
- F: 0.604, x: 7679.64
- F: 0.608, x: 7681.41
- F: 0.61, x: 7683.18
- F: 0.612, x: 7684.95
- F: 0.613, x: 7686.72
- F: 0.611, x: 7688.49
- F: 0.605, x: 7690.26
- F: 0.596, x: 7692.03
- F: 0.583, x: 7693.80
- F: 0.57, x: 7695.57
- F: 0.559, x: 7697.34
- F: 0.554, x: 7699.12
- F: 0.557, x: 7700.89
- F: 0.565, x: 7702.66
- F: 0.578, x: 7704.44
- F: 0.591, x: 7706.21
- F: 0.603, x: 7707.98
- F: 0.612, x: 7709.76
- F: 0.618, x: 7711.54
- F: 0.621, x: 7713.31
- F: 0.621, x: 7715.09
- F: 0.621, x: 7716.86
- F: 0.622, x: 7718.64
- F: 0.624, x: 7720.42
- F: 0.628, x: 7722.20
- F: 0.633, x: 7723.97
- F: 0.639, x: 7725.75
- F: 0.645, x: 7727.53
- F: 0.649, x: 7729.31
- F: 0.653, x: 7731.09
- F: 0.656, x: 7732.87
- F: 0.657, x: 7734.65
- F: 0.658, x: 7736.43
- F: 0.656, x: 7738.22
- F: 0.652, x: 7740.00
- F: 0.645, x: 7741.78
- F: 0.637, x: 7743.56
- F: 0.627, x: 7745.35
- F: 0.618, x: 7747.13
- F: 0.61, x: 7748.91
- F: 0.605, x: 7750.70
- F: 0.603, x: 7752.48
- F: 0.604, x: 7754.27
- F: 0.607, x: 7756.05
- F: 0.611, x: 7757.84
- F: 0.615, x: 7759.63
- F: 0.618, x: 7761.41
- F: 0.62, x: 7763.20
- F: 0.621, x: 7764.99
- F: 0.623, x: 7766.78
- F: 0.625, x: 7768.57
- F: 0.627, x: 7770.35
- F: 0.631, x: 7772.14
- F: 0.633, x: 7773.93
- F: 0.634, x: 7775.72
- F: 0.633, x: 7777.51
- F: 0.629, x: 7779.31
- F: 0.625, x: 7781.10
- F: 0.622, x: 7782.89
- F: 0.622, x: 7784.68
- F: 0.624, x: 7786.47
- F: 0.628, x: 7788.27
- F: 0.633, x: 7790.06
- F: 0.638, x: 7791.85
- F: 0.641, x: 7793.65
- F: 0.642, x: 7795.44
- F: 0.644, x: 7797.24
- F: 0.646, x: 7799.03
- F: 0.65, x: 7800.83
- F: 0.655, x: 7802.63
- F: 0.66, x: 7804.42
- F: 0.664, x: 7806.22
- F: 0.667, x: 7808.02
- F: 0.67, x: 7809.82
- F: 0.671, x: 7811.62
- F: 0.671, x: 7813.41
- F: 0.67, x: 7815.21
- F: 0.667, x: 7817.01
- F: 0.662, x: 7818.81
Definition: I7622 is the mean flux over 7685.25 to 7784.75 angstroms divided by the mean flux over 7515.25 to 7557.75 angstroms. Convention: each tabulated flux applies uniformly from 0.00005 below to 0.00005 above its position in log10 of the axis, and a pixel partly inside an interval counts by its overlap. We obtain 0.81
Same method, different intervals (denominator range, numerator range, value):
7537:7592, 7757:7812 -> 0.82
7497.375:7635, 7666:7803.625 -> 0.81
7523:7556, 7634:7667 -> 0.83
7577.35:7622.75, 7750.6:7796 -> 0.84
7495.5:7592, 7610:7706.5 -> 0.83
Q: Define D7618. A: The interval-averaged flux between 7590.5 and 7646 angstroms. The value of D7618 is 0.716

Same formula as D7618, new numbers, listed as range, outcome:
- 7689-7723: 0.596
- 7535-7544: 0.773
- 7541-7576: 0.78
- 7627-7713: 0.614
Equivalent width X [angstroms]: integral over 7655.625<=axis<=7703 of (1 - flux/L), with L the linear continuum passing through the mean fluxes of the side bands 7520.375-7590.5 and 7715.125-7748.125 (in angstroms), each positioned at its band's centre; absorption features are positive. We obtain 6.9 angstroms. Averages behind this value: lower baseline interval 0.773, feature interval 0.58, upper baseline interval 0.64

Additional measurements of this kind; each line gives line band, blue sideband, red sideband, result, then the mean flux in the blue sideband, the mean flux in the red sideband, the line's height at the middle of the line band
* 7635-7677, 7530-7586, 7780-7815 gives 6.39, 0.779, 0.646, 0.725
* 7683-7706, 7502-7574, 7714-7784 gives 2.78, 0.769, 0.629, 0.665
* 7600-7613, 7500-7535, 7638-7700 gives -1.13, 0.758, 0.604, 0.668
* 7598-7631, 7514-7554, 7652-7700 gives -3.24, 0.765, 0.586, 0.664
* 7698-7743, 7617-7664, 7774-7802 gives 2.02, 0.672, 0.634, 0.652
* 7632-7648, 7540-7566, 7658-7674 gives -1.86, 0.773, 0.556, 0.606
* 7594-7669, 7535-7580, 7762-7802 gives 5.35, 0.781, 0.631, 0.732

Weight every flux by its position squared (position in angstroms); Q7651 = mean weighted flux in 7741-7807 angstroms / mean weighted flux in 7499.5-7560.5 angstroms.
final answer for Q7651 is 0.88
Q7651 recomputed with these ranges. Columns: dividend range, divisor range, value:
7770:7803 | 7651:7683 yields 1.12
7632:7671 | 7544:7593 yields 0.83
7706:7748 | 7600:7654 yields 0.92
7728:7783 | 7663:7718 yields 1.09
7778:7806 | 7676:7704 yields 1.11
